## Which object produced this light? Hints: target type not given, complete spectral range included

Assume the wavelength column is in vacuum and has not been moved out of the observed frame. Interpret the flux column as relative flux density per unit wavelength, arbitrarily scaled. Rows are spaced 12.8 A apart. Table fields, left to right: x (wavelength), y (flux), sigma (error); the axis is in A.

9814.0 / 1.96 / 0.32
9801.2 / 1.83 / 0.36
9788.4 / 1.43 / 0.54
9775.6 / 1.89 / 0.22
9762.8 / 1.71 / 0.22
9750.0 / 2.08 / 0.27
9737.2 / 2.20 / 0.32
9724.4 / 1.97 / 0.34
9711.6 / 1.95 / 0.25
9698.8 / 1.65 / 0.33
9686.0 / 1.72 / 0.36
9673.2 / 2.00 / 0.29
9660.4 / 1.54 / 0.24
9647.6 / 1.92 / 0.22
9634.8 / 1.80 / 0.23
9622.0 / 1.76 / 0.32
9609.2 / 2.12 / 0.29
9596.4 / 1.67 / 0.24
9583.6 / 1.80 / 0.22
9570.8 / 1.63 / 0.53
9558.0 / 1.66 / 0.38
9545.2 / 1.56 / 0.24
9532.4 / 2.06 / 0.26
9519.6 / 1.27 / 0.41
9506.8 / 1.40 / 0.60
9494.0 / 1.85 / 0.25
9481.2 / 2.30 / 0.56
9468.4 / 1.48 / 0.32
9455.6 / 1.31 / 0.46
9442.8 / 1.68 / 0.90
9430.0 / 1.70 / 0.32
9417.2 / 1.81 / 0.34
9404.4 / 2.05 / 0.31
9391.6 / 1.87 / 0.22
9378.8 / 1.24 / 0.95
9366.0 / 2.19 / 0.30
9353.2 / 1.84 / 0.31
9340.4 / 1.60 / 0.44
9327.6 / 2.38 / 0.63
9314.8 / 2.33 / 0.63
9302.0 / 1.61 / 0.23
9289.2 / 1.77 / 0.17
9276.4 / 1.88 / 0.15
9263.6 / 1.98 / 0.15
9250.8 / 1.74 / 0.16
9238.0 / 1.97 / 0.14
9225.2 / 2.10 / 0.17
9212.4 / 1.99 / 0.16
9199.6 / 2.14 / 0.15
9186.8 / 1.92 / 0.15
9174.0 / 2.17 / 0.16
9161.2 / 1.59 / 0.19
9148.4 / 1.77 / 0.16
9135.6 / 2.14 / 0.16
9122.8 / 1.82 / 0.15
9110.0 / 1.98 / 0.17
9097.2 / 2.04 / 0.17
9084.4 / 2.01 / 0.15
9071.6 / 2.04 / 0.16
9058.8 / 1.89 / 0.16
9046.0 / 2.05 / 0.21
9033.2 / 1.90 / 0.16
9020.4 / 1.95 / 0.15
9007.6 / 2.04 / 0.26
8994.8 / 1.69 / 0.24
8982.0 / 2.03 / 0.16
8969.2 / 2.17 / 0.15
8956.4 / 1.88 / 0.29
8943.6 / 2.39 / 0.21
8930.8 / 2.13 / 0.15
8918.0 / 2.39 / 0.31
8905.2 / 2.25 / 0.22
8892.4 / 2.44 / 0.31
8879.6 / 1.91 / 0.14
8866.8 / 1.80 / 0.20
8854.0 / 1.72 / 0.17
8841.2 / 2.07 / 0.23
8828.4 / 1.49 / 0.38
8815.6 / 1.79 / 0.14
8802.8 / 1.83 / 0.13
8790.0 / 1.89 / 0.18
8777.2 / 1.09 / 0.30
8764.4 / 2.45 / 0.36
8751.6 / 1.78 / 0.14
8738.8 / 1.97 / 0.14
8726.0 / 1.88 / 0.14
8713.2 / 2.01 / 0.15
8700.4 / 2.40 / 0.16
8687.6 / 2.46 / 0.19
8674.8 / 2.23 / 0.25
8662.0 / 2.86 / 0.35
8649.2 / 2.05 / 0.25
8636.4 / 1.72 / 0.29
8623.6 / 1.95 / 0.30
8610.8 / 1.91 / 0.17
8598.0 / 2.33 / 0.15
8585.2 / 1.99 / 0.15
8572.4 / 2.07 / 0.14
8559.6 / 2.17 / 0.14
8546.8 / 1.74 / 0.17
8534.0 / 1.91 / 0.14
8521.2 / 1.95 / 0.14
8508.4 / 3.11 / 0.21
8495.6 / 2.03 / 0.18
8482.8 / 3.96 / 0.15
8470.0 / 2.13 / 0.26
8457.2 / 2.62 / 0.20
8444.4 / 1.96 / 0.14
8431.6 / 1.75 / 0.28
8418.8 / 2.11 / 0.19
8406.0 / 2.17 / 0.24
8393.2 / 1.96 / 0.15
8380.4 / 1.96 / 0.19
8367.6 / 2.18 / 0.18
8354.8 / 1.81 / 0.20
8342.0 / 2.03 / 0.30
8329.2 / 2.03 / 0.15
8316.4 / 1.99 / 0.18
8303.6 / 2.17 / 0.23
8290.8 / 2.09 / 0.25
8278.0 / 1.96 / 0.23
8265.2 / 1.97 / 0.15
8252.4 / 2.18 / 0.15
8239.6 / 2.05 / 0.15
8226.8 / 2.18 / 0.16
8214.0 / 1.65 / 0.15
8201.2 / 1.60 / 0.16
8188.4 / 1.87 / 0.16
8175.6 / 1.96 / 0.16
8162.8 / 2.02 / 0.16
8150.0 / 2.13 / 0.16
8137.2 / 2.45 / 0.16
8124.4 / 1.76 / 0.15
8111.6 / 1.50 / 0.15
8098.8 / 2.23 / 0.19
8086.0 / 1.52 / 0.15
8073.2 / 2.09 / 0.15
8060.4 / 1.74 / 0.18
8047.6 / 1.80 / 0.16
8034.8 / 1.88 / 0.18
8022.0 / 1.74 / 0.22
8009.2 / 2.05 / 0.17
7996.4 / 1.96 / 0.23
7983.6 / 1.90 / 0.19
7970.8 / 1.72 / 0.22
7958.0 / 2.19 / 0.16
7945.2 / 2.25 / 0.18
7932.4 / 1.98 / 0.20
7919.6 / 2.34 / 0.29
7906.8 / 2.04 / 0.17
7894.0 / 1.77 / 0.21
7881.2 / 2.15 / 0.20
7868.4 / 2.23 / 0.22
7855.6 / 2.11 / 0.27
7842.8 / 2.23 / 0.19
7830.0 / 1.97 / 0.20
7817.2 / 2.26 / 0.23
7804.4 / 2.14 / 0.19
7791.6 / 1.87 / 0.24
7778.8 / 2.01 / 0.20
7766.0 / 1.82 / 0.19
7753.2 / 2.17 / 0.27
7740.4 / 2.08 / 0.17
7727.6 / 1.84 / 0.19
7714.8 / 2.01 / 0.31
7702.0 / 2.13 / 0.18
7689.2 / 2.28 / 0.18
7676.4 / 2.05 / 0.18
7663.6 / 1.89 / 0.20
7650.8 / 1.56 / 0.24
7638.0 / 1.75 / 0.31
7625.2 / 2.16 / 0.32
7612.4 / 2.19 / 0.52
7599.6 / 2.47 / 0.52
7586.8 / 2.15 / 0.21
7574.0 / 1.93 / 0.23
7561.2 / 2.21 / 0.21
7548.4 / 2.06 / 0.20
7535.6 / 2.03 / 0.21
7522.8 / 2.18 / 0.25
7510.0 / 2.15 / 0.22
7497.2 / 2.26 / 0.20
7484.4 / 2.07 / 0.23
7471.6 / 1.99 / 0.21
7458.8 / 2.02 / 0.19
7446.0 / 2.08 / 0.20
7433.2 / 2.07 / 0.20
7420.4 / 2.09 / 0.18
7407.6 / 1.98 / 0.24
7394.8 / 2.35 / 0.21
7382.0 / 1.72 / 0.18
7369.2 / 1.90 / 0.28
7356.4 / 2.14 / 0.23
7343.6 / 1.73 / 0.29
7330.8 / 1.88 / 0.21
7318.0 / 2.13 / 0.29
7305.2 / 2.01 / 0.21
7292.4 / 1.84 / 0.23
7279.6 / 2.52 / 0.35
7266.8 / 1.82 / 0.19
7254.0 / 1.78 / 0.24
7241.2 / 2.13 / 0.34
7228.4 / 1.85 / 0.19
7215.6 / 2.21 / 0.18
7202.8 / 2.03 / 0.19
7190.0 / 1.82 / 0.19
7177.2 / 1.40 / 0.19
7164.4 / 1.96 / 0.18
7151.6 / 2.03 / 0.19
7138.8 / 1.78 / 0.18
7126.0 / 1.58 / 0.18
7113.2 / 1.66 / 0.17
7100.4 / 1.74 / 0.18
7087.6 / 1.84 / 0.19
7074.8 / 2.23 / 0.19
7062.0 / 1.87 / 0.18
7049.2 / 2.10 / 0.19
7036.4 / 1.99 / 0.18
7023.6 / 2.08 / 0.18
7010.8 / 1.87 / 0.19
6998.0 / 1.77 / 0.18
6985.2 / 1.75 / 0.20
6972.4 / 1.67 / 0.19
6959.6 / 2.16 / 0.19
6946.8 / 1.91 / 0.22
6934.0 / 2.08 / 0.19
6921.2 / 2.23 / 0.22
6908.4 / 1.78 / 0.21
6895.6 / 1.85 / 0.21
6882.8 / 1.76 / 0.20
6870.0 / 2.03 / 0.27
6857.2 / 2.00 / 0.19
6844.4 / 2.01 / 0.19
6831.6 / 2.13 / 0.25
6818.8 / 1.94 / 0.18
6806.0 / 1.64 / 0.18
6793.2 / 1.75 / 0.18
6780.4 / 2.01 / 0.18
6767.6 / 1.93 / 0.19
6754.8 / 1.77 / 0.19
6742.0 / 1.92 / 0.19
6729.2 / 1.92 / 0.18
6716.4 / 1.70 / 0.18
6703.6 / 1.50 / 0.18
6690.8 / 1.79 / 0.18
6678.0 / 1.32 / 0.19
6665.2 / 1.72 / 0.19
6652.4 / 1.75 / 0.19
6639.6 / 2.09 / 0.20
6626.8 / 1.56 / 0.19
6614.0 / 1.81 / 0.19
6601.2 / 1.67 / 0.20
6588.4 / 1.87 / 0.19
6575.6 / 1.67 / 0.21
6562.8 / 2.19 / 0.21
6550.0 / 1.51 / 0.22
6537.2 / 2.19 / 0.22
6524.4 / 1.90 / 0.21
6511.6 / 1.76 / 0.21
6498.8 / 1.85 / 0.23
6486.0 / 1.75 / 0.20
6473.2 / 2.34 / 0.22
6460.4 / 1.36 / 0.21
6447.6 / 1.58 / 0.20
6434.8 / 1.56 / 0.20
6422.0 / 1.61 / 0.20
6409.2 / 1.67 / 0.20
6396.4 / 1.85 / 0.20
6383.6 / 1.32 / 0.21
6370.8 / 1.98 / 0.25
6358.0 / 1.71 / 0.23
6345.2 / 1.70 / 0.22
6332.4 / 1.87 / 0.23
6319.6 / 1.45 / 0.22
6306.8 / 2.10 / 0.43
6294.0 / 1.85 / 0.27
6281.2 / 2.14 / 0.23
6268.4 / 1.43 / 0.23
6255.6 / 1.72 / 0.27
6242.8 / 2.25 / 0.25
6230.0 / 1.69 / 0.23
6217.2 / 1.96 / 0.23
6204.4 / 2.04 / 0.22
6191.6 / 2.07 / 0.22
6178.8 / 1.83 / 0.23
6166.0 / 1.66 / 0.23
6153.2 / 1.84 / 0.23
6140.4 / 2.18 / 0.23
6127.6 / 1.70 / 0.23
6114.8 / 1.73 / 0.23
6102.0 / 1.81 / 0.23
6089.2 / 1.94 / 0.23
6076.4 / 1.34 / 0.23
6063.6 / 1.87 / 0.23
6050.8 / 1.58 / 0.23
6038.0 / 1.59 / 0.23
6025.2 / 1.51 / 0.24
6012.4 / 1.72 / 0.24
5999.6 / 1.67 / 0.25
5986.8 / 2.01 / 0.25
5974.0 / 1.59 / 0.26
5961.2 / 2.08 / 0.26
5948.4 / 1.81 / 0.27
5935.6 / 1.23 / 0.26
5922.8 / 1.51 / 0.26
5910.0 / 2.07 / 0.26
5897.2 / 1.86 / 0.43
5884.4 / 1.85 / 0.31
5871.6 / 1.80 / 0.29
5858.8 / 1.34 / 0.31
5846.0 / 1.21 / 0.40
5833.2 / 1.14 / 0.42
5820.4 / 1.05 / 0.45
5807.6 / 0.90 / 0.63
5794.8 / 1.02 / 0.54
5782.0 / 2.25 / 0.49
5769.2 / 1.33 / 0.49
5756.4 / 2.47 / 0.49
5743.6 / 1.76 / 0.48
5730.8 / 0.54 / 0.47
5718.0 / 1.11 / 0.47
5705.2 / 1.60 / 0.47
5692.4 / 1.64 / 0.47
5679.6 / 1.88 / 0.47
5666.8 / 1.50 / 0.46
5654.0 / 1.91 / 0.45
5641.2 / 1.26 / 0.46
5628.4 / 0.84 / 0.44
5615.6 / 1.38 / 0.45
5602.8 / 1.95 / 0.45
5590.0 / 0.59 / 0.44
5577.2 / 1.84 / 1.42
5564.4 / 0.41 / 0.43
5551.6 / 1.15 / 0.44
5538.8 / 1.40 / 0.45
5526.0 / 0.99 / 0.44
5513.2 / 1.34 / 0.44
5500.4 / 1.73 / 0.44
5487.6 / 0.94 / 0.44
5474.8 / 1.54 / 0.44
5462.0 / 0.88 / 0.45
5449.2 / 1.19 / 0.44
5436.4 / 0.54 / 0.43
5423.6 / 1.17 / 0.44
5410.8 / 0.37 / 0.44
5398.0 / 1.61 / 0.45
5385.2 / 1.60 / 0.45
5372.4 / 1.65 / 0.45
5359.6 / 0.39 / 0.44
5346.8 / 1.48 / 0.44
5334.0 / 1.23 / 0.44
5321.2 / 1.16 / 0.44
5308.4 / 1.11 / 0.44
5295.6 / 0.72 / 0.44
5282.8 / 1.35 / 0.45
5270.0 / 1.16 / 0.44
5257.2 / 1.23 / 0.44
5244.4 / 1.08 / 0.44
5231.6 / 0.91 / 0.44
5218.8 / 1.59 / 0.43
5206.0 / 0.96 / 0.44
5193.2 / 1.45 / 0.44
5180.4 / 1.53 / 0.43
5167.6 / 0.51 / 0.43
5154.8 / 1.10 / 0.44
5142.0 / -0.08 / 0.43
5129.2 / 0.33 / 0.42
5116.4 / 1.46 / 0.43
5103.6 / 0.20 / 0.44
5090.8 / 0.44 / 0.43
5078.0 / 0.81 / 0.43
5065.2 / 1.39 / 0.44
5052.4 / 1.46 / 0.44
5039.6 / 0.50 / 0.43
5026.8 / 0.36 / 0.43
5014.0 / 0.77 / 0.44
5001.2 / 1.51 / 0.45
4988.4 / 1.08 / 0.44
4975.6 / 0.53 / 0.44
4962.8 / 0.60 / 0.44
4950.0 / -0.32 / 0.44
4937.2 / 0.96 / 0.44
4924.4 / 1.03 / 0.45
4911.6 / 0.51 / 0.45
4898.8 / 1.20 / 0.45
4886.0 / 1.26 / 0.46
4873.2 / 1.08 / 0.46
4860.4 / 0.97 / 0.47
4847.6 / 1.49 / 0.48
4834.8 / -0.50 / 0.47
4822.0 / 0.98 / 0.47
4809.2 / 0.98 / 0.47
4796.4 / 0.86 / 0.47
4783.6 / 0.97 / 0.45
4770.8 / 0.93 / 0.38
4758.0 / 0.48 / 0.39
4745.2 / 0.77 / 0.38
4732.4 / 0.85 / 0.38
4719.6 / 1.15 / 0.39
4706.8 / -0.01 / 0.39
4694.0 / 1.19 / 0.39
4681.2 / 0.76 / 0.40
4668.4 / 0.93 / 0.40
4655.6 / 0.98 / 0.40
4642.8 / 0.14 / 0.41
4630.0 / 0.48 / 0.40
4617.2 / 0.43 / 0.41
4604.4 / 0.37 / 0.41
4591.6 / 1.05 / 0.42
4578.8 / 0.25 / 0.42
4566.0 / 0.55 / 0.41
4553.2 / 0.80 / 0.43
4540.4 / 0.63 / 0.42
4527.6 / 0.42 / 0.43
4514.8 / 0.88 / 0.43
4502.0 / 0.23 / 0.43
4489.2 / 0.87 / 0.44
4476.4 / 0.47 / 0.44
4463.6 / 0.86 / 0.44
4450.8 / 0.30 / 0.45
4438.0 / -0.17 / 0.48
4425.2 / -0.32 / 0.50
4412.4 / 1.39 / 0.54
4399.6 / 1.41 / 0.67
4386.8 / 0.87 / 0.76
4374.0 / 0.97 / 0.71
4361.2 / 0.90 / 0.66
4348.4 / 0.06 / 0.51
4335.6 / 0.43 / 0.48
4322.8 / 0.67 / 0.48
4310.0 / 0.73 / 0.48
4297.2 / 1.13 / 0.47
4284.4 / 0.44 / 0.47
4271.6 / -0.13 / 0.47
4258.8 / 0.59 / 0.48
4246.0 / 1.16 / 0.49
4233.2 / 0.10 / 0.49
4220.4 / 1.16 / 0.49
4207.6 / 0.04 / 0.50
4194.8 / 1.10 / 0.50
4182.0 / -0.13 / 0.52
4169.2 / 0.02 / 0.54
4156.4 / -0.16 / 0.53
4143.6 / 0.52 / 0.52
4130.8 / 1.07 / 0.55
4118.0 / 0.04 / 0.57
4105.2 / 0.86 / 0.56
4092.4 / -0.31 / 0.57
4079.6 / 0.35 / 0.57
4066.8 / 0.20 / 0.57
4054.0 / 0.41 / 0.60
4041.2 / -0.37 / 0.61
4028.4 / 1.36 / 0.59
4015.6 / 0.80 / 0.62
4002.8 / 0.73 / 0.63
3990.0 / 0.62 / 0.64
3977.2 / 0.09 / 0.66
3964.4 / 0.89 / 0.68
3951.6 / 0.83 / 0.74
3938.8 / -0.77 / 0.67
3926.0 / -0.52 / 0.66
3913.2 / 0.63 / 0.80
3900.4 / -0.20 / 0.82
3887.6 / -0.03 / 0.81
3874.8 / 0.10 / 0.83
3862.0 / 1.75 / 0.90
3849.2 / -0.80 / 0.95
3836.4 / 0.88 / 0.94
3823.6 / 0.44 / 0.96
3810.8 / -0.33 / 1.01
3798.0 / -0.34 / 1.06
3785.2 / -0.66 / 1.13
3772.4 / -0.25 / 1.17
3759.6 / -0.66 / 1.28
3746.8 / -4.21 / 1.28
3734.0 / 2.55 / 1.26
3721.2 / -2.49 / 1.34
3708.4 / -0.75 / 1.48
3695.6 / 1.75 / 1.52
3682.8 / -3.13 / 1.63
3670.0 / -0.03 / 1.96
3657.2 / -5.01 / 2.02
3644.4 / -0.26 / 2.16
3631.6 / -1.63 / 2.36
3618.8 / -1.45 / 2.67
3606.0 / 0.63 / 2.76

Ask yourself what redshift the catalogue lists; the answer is 0.292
